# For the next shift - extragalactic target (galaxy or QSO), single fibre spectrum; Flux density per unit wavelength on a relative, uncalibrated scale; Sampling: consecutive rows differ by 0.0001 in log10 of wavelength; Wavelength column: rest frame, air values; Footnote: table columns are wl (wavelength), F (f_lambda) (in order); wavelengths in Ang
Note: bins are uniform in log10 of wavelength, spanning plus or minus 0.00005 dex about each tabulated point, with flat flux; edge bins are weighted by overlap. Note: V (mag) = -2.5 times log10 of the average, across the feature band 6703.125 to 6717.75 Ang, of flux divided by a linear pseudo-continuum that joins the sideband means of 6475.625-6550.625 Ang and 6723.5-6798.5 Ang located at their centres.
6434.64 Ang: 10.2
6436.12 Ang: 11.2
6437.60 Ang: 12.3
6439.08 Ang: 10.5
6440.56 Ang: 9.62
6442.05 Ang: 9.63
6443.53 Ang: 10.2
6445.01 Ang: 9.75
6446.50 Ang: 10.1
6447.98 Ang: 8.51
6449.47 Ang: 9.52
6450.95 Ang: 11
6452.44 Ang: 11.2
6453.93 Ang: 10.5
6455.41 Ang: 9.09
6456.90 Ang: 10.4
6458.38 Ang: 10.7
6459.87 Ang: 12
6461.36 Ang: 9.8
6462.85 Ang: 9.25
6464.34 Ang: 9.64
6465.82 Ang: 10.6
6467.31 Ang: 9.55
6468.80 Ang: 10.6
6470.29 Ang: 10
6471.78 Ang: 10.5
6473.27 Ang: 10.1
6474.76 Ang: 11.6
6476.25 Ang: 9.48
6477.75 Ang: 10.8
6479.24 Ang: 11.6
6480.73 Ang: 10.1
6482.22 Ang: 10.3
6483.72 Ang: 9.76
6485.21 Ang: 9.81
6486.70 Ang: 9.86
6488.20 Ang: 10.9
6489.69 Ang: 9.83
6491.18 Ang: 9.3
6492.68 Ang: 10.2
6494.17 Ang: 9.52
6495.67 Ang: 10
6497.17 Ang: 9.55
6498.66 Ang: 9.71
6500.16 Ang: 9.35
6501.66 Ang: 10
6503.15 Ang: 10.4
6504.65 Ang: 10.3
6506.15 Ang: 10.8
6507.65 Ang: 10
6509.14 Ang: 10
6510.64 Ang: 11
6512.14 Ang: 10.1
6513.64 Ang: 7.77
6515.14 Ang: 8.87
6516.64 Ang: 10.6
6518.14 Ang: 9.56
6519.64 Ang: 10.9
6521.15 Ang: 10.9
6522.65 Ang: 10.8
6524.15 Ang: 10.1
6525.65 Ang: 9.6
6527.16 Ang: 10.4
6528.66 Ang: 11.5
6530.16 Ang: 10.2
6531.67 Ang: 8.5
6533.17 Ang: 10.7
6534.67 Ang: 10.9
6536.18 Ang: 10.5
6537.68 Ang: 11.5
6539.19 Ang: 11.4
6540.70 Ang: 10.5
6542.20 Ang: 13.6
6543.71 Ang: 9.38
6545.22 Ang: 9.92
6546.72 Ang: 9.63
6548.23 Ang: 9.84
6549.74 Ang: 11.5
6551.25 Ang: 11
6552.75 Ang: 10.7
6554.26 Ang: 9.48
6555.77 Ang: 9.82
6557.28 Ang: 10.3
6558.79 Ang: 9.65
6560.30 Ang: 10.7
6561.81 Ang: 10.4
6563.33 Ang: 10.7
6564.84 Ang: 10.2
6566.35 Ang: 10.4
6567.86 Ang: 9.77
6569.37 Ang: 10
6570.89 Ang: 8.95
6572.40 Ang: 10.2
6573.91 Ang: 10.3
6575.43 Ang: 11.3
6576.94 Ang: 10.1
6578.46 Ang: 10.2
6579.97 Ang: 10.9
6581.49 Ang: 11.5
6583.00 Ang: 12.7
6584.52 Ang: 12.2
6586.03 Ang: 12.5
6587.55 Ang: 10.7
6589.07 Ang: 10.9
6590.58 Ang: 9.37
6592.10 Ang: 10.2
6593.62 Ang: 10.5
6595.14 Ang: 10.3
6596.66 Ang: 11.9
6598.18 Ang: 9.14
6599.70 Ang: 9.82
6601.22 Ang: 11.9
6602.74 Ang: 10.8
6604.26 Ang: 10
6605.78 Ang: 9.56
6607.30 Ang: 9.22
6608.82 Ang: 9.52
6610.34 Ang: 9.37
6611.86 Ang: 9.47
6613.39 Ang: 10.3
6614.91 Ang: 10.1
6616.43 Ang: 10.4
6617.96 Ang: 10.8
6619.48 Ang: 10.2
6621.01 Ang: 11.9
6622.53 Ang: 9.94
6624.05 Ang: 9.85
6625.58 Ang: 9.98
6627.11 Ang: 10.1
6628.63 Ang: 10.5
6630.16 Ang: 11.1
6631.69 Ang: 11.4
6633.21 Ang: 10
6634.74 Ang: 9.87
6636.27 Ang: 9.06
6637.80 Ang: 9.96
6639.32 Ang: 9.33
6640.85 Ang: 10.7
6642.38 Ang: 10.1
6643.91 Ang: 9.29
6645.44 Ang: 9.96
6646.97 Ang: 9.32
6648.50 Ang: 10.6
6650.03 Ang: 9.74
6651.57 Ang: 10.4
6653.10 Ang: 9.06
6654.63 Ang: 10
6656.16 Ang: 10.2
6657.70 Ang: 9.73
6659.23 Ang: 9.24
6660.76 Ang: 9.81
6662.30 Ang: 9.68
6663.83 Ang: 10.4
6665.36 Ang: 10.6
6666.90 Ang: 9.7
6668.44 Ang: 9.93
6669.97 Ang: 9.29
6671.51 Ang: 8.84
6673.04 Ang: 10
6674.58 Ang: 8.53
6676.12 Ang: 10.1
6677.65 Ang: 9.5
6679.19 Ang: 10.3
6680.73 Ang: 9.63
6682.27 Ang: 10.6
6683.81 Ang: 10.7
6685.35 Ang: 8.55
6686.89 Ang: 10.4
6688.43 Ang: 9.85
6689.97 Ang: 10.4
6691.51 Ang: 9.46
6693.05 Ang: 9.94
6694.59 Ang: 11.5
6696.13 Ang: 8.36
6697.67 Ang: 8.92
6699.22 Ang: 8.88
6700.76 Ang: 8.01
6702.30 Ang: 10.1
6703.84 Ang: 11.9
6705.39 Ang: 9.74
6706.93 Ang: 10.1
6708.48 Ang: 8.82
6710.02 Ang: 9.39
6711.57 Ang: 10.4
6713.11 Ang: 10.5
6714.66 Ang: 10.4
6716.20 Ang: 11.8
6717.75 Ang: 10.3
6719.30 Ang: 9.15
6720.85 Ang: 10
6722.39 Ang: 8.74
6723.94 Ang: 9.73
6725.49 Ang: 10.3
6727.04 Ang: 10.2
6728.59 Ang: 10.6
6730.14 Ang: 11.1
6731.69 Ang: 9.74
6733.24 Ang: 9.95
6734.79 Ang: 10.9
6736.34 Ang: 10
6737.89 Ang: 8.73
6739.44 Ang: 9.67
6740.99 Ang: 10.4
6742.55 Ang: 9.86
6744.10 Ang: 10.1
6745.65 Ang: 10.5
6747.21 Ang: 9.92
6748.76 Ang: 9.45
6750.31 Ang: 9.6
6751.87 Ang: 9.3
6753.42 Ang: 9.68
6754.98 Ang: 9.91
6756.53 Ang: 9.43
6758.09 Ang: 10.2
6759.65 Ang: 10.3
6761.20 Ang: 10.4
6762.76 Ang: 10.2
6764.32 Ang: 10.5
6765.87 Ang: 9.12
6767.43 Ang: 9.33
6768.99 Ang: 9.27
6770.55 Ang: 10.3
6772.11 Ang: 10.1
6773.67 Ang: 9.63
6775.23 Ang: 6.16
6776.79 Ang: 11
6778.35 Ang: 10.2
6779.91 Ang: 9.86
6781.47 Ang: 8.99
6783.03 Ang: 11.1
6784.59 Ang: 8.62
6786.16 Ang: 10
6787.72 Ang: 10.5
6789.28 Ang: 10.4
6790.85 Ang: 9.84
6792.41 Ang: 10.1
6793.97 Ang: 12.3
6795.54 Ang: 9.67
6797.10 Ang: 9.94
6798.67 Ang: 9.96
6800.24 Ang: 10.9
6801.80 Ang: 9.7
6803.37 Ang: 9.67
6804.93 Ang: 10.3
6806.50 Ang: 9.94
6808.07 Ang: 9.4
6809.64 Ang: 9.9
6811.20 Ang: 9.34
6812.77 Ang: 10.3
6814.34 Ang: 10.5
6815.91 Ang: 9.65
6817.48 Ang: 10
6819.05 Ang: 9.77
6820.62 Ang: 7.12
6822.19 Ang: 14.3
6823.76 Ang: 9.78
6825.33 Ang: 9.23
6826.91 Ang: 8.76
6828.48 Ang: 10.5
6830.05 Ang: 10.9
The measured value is -0.04 mag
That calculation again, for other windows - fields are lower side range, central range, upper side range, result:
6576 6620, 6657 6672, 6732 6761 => 0.054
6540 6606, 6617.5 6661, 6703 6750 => 0.029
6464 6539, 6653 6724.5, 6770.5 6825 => 0.025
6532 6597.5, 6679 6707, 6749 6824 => 0.040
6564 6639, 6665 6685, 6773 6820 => 0.047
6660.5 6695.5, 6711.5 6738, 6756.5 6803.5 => -0.028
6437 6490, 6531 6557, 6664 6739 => -0.042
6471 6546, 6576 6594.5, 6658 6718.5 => -0.092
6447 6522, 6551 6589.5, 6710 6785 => -0.057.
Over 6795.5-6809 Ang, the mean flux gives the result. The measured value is 9.95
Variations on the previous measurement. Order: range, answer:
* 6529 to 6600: 10.5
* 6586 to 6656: 10.2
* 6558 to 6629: 10.4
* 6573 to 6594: 11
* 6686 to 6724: 9.87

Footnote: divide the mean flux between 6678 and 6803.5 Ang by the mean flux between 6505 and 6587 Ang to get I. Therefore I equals 0.9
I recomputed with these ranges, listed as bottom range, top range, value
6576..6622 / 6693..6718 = 0.94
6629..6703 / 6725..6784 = 1.01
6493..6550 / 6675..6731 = 0.97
